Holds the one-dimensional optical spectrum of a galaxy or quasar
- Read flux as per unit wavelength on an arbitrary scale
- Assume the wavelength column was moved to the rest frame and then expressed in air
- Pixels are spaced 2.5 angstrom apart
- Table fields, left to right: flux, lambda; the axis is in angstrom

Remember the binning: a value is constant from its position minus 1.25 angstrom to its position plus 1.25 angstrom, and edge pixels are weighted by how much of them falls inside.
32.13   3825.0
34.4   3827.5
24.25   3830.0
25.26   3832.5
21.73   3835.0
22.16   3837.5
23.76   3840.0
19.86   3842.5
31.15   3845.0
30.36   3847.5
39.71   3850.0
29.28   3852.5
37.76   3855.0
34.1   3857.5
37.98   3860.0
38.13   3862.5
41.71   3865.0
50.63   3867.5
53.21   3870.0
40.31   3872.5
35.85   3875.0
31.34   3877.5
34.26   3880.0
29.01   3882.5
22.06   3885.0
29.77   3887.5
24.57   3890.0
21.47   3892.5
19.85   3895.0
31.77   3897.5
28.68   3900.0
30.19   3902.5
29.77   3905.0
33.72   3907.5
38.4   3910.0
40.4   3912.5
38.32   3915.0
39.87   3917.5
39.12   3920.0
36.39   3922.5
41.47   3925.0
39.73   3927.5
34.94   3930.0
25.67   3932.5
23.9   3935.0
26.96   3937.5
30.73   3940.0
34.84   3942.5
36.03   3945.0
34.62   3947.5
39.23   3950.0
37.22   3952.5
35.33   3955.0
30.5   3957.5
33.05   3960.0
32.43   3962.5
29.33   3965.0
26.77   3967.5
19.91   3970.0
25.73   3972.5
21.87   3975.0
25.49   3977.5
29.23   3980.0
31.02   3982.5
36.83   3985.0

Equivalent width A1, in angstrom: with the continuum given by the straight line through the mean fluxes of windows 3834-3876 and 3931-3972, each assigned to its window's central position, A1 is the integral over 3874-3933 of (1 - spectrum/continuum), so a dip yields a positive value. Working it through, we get 0.51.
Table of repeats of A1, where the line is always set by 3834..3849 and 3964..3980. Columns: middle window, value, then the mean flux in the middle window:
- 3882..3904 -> -1.0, 26.3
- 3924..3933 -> -3.9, 36.1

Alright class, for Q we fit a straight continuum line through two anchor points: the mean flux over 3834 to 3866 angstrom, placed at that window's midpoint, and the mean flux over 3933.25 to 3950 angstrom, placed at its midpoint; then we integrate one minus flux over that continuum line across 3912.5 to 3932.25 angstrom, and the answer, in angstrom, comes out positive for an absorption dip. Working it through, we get -4.0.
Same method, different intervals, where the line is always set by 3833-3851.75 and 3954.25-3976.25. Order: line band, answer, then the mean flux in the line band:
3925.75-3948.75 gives -3.51 angstrom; 32.1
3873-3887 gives -1.88 angstrom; 31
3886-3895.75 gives 1.19 angstrom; 24.1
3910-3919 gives -3.81 angstrom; 39.4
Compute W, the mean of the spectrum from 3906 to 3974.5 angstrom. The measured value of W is 33.4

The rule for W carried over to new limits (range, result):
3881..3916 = 29.8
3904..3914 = 35.8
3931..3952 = 31.7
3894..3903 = 27.6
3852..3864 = 36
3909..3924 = 38.8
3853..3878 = 40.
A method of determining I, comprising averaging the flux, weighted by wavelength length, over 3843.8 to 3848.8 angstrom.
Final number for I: 30.8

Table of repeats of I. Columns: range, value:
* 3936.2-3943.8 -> 30.8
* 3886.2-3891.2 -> 27.1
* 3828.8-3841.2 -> 23.4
